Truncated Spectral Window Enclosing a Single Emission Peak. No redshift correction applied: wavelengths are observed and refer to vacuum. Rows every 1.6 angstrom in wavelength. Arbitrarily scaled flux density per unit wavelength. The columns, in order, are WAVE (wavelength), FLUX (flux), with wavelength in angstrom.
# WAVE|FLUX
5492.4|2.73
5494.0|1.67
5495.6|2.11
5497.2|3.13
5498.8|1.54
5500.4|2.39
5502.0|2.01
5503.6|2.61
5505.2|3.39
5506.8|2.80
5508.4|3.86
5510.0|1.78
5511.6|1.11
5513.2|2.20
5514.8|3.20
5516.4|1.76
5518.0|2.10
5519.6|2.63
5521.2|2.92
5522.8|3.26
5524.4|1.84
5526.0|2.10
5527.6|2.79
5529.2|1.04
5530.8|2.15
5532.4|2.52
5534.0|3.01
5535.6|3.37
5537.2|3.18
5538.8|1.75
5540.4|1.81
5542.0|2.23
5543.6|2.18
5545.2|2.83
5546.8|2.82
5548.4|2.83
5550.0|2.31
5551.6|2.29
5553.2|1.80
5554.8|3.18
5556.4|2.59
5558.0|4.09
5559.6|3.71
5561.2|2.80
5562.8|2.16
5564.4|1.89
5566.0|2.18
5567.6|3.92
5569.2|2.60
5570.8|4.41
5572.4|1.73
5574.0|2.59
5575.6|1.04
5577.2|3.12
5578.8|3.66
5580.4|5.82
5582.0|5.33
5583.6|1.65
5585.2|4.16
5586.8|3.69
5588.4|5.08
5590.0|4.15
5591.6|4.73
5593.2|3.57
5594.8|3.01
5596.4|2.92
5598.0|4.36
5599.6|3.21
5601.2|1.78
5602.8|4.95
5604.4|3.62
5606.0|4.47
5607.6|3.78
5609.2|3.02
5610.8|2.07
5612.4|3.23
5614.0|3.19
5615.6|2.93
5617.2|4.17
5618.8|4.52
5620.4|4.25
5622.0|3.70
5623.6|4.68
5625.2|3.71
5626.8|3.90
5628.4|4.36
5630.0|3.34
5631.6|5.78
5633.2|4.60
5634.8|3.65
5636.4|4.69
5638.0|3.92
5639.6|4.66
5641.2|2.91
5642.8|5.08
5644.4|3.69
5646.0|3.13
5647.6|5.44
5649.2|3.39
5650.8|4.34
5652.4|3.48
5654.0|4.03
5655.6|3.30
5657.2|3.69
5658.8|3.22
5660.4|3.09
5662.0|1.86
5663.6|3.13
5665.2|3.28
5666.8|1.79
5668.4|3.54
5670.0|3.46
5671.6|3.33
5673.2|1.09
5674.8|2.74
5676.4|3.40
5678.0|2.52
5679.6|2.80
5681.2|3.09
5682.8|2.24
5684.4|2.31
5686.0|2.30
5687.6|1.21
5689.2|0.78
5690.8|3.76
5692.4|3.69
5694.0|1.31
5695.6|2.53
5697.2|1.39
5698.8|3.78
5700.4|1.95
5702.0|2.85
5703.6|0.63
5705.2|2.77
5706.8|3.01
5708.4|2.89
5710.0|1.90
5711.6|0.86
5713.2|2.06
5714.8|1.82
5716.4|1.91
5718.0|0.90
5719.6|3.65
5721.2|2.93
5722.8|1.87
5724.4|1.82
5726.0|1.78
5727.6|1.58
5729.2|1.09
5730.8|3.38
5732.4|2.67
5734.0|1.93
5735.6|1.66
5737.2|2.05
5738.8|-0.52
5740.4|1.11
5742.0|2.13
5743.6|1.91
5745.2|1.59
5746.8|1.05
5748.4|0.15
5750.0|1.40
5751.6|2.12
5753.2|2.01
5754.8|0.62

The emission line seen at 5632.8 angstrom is C III] 1909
